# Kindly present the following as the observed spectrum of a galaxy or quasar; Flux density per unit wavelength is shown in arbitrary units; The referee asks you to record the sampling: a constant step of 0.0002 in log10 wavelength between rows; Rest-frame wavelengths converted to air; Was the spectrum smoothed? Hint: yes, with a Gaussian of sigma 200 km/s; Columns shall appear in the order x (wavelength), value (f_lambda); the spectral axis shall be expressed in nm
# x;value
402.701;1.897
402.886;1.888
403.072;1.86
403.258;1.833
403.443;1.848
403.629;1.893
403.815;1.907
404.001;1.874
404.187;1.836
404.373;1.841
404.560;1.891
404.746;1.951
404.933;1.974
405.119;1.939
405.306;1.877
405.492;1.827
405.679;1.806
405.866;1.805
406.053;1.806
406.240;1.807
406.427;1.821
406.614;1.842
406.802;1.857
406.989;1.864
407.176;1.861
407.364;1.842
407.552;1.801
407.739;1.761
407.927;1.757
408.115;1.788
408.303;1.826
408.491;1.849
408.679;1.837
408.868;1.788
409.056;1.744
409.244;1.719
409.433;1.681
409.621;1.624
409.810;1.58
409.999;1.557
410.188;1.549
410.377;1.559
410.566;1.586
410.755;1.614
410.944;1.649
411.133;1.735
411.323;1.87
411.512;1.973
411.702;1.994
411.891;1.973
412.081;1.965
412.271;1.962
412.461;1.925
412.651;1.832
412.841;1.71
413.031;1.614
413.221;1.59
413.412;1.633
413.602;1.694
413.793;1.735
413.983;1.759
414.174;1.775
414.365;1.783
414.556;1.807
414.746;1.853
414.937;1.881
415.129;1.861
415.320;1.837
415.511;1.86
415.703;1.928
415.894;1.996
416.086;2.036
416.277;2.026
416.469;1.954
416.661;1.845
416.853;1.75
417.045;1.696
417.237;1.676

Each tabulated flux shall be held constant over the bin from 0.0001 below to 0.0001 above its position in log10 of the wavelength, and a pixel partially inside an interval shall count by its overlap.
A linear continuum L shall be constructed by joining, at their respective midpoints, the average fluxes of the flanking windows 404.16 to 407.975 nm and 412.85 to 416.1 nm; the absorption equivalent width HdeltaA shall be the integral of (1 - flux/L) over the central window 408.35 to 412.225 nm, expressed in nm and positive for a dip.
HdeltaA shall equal 0.16 nm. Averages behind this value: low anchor 1.85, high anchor 1.79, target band 1.75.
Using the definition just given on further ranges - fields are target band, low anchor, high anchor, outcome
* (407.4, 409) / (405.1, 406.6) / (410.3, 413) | 0.02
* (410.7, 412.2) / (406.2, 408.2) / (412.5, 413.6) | -0.11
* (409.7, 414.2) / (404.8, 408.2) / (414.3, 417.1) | 0.29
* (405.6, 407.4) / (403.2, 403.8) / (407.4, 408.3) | -0.02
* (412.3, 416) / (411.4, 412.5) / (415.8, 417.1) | 0.27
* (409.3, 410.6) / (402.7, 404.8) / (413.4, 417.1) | 0.18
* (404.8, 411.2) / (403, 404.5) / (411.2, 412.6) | 0.47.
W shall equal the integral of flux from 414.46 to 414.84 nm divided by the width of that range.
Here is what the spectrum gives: 1.83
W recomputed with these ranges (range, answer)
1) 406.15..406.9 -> 1.83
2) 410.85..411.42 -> 1.75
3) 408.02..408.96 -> 1.82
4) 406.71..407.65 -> 1.85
